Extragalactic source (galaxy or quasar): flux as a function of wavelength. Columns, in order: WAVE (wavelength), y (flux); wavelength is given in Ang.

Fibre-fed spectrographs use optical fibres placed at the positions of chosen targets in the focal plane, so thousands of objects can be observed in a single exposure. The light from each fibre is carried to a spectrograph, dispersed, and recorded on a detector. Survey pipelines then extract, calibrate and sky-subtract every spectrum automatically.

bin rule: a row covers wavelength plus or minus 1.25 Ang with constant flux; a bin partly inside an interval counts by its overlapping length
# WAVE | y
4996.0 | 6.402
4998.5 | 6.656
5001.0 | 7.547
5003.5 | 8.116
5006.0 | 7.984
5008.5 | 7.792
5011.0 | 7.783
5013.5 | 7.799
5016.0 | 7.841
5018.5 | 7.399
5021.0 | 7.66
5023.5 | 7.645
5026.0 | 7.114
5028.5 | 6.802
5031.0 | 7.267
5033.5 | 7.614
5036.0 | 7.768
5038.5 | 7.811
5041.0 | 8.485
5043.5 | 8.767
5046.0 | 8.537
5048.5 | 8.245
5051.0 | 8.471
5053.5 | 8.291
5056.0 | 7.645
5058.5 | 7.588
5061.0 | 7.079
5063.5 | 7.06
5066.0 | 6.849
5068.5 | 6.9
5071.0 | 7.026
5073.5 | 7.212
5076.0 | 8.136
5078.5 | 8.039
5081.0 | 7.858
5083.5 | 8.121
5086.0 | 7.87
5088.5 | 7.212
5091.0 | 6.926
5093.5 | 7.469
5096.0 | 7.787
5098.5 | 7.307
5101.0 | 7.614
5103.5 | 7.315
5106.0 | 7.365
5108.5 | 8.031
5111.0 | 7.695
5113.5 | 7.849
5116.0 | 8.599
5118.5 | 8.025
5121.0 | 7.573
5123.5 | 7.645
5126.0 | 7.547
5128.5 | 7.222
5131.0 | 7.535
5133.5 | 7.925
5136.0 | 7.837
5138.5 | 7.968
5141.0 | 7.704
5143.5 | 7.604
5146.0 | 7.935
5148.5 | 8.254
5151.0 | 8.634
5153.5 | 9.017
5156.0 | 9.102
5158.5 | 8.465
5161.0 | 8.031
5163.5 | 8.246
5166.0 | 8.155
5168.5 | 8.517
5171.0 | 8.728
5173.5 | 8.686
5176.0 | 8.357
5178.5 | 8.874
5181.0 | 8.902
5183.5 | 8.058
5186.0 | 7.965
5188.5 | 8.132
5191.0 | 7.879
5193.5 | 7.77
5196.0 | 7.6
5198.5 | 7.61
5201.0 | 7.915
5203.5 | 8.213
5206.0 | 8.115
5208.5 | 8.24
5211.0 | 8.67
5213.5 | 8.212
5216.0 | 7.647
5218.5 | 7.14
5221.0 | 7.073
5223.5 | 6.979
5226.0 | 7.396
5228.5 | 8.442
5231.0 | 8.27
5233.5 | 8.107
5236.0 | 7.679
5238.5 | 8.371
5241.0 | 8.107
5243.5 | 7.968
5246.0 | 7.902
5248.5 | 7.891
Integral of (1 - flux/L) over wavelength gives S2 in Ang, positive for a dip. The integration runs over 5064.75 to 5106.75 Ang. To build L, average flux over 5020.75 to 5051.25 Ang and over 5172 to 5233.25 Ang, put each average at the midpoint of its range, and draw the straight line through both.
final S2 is 2.3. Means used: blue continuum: 7.85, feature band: 7.47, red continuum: 8.01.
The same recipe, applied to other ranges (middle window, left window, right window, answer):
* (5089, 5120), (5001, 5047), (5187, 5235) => 0.6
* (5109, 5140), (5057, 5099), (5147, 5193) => 0.6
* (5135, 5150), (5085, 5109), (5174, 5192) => 0.1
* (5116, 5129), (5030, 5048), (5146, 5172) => 1.0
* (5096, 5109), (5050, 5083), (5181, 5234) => 0.2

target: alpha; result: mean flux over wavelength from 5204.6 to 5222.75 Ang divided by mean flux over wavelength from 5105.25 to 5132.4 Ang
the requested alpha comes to 1.0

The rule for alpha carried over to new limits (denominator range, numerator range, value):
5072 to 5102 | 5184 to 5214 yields 1.05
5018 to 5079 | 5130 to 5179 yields 1.08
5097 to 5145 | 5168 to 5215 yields 1.07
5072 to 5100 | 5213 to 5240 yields 1.02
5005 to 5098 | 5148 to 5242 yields 1.06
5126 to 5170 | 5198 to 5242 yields 0.97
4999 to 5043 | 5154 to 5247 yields 1.06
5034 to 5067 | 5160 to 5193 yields 1.06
